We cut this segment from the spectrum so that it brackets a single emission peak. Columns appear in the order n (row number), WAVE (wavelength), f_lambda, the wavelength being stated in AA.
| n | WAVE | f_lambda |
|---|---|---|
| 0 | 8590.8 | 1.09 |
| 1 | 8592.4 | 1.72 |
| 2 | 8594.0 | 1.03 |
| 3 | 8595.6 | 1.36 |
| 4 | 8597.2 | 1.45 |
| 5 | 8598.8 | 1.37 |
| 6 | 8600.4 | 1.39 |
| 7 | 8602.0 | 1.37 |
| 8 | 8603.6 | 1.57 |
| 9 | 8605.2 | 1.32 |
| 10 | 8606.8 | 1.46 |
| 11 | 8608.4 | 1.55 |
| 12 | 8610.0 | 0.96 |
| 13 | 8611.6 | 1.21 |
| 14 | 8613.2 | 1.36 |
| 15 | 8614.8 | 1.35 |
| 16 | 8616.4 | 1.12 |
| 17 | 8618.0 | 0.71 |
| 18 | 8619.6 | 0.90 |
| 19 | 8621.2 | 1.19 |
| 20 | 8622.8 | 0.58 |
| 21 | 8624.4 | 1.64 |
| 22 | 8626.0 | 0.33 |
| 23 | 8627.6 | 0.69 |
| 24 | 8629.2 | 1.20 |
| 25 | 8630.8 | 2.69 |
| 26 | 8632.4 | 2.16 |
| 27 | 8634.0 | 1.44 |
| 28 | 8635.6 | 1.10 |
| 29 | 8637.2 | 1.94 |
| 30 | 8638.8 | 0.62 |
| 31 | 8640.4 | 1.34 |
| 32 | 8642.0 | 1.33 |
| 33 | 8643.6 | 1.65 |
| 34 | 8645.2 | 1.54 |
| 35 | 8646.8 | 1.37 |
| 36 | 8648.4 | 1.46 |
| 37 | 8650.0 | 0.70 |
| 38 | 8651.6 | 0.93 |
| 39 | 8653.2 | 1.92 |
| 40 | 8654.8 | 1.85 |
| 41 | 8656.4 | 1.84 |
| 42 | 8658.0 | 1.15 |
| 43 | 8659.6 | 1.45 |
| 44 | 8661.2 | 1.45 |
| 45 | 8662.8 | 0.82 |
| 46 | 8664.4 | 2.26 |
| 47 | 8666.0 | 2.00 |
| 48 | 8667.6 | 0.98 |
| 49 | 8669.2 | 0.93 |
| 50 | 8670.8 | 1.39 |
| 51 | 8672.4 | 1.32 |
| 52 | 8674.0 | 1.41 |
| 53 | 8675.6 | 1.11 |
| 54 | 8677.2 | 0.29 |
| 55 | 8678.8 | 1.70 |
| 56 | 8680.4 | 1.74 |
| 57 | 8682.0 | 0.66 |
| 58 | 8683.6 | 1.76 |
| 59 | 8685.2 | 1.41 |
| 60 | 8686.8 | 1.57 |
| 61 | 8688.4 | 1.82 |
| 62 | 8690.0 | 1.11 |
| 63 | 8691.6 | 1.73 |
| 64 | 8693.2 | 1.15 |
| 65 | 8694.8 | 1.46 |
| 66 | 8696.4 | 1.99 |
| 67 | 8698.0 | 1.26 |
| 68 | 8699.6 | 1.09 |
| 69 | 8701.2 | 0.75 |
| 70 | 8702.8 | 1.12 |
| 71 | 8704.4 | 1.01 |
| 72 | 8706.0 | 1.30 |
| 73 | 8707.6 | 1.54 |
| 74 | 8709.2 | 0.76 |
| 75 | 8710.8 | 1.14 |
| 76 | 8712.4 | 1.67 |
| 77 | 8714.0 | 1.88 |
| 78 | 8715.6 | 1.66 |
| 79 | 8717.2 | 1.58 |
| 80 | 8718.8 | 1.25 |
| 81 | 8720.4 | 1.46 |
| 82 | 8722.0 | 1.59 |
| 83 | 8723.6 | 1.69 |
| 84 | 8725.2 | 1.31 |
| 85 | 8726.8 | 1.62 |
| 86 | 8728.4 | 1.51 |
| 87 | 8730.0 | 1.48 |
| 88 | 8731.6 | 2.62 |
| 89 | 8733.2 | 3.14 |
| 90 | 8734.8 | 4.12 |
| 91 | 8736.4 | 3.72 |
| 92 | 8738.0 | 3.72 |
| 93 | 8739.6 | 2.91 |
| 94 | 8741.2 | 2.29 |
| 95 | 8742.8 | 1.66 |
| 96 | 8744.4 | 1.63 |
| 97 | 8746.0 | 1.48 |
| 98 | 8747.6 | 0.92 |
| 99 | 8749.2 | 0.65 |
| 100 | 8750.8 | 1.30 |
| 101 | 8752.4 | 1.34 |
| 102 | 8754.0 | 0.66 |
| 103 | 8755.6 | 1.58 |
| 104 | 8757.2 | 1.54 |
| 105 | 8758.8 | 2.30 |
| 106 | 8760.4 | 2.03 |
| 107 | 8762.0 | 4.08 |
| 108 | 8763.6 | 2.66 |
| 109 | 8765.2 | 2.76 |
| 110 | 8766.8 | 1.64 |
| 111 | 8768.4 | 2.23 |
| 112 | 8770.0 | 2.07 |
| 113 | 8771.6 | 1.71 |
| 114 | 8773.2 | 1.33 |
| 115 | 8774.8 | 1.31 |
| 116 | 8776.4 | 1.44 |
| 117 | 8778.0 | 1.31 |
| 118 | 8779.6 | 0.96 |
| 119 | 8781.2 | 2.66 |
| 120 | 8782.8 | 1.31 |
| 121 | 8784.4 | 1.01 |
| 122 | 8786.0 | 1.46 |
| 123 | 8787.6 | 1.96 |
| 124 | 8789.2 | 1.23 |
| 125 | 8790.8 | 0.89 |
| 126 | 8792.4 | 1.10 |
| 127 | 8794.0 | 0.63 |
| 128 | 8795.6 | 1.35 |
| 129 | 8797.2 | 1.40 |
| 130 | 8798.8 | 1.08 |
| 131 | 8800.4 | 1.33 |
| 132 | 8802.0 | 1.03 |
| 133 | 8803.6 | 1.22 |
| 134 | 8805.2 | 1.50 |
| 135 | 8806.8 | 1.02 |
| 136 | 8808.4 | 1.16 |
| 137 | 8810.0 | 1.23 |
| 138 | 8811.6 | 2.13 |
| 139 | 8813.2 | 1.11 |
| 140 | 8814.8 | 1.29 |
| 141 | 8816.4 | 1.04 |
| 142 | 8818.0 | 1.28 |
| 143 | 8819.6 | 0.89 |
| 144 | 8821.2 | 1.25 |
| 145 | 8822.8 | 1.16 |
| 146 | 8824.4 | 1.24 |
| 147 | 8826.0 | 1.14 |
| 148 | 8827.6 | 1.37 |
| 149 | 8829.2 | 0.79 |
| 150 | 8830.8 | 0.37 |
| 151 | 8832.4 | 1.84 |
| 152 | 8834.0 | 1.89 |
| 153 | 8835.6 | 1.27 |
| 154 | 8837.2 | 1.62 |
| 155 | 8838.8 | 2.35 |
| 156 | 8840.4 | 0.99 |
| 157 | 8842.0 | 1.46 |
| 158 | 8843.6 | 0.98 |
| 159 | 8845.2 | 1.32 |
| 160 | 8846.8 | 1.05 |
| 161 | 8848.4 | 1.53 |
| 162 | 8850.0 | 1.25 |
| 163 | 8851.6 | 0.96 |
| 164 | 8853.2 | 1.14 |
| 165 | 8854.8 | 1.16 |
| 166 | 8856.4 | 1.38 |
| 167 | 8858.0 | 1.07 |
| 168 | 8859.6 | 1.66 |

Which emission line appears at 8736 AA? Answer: Halpha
